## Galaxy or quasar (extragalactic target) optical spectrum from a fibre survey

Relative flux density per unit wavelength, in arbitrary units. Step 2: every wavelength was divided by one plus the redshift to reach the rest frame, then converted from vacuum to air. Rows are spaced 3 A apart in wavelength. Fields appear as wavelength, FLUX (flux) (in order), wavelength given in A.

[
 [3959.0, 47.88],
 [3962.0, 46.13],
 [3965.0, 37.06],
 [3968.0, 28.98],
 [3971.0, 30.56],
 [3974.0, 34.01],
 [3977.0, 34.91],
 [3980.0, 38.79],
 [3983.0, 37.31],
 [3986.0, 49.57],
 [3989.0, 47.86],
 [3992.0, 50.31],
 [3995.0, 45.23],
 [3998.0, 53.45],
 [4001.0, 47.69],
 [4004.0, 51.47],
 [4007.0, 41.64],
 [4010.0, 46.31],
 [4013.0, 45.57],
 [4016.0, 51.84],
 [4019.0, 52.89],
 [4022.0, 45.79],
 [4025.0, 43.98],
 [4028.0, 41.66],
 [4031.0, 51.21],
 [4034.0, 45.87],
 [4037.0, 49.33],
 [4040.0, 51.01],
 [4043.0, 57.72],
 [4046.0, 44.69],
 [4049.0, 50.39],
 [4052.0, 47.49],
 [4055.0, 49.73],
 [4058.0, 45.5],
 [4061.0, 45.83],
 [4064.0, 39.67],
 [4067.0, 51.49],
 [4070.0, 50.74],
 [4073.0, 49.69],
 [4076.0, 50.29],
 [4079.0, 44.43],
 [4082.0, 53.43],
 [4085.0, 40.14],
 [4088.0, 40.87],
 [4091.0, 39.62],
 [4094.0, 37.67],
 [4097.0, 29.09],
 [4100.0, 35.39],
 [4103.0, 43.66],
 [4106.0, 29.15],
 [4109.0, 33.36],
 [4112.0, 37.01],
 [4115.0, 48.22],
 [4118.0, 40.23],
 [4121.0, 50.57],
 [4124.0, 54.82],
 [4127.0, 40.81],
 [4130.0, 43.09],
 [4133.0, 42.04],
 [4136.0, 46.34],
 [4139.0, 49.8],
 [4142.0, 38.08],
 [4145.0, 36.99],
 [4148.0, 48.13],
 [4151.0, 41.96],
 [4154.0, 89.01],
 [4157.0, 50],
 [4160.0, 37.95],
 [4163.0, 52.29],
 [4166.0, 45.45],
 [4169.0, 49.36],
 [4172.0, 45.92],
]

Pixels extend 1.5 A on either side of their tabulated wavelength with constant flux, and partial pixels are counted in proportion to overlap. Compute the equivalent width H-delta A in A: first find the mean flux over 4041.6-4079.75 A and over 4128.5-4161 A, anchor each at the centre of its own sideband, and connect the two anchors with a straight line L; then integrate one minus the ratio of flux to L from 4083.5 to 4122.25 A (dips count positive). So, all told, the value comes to 7.5 A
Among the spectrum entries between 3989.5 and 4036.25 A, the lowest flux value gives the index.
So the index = 41.64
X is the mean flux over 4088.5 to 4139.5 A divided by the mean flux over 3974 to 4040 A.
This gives 0.9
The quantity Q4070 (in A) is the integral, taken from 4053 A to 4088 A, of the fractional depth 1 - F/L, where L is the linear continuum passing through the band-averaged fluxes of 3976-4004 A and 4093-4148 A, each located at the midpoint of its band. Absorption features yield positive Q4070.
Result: -3.5 A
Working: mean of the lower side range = 45.5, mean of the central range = 47.1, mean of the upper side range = 41.1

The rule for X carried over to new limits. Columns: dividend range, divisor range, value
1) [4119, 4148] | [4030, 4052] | 0.90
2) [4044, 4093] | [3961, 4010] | 1.10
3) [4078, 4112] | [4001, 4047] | 0.80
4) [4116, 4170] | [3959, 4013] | 1.12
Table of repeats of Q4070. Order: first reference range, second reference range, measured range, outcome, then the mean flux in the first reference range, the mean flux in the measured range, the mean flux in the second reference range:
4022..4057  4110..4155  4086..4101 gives 3.36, 48.3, 36.7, 46.5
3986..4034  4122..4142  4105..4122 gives 2.30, 47.8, 39.8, 45.7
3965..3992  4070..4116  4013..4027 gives -3.09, 38.4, 48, 41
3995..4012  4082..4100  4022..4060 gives -3.71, 47.8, 48.1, 38.6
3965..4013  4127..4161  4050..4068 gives -0.76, 42.5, 46.6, 47.4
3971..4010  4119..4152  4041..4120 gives 1.16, 43.9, 43.8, 44.8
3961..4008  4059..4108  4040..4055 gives -2.74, 42.1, 50.1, 42.5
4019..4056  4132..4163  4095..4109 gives 4.06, 48.4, 34.3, 48.3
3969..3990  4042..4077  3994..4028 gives -4.16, 38.6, 47.6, 48.4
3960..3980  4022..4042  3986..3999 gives -2.95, 35.9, 49.1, 47.3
